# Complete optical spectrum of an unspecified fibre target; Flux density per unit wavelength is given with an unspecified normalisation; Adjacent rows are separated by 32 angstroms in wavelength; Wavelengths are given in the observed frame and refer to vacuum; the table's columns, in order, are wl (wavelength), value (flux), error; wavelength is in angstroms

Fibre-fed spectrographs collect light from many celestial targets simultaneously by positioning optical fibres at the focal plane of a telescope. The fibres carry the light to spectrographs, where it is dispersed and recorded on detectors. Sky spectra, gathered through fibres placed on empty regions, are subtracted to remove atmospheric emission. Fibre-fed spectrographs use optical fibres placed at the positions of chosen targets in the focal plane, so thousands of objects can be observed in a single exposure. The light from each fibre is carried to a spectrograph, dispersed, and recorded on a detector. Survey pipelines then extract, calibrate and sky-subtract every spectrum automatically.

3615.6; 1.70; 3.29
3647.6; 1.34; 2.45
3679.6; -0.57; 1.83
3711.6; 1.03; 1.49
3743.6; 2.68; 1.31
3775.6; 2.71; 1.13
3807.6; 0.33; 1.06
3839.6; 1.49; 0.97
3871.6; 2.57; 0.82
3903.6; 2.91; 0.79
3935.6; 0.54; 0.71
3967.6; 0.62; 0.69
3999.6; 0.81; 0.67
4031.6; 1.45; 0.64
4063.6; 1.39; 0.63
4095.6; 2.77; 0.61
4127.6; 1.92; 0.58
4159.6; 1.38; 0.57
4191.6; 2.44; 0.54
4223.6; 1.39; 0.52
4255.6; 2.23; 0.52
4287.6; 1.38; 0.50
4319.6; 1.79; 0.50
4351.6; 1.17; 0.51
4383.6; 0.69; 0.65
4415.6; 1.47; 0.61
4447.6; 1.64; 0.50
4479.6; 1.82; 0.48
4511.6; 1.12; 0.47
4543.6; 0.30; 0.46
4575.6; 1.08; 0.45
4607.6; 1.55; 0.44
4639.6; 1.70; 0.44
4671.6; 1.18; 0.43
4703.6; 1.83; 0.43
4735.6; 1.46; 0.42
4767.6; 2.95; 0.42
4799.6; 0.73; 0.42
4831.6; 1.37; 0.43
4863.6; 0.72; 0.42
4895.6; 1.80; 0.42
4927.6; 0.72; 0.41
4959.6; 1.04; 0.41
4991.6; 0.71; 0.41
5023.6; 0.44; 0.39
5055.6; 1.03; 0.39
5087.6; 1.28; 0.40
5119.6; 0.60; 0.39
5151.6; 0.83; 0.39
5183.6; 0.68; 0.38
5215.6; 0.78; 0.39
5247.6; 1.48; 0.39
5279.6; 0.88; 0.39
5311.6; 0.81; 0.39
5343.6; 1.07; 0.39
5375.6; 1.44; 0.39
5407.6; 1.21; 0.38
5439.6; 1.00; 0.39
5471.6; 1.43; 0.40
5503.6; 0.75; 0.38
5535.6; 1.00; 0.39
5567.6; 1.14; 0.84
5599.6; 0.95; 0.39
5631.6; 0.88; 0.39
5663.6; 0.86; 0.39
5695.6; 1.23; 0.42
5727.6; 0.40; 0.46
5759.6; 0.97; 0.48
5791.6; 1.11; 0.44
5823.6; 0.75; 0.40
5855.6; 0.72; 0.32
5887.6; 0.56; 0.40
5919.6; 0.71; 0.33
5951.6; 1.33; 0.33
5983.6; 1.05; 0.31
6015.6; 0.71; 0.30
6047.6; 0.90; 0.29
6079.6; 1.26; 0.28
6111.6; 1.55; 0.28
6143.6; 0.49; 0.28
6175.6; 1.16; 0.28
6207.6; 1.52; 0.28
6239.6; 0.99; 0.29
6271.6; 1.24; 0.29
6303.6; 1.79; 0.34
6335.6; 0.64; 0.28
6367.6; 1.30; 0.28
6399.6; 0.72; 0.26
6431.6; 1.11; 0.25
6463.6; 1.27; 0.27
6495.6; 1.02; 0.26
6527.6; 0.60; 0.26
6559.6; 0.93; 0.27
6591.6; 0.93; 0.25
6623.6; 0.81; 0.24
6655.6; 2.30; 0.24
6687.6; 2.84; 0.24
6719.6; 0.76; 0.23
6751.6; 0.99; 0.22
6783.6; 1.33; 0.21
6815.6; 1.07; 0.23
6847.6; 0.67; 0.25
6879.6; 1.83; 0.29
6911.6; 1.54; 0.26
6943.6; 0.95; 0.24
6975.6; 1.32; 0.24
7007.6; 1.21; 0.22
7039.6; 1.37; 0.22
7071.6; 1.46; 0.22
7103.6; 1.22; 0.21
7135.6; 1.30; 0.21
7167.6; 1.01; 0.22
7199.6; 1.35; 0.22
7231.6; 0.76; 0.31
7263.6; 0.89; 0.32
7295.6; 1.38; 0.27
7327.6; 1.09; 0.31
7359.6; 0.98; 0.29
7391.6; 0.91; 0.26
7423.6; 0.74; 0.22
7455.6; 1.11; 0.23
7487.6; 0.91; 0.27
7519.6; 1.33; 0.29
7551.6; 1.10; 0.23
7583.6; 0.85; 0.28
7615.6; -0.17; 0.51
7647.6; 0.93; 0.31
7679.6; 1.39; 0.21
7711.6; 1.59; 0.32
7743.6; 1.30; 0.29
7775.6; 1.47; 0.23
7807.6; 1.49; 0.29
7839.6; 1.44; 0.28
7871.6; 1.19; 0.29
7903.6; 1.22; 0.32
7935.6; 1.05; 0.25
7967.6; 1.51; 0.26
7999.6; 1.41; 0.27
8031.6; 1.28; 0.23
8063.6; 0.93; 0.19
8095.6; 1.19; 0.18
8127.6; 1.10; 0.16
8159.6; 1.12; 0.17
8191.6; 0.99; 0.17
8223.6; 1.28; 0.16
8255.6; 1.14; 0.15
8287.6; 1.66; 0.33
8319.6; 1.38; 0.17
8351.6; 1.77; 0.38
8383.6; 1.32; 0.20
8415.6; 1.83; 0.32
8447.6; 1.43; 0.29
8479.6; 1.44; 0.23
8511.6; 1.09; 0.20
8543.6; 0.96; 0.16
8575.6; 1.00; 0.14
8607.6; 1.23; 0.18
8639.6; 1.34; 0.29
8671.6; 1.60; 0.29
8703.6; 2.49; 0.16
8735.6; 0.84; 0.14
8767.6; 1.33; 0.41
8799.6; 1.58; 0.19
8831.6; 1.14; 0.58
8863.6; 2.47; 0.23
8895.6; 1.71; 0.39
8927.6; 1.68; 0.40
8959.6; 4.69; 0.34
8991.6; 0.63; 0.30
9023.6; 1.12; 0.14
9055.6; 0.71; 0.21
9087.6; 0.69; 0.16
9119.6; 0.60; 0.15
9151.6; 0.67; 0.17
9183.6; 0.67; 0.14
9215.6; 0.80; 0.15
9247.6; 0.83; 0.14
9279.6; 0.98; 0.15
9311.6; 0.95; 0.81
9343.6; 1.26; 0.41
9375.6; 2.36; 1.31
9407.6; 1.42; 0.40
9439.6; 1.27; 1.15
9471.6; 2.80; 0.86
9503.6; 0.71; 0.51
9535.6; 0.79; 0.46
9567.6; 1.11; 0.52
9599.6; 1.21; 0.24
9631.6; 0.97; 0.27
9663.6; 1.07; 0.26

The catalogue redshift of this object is 0.789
